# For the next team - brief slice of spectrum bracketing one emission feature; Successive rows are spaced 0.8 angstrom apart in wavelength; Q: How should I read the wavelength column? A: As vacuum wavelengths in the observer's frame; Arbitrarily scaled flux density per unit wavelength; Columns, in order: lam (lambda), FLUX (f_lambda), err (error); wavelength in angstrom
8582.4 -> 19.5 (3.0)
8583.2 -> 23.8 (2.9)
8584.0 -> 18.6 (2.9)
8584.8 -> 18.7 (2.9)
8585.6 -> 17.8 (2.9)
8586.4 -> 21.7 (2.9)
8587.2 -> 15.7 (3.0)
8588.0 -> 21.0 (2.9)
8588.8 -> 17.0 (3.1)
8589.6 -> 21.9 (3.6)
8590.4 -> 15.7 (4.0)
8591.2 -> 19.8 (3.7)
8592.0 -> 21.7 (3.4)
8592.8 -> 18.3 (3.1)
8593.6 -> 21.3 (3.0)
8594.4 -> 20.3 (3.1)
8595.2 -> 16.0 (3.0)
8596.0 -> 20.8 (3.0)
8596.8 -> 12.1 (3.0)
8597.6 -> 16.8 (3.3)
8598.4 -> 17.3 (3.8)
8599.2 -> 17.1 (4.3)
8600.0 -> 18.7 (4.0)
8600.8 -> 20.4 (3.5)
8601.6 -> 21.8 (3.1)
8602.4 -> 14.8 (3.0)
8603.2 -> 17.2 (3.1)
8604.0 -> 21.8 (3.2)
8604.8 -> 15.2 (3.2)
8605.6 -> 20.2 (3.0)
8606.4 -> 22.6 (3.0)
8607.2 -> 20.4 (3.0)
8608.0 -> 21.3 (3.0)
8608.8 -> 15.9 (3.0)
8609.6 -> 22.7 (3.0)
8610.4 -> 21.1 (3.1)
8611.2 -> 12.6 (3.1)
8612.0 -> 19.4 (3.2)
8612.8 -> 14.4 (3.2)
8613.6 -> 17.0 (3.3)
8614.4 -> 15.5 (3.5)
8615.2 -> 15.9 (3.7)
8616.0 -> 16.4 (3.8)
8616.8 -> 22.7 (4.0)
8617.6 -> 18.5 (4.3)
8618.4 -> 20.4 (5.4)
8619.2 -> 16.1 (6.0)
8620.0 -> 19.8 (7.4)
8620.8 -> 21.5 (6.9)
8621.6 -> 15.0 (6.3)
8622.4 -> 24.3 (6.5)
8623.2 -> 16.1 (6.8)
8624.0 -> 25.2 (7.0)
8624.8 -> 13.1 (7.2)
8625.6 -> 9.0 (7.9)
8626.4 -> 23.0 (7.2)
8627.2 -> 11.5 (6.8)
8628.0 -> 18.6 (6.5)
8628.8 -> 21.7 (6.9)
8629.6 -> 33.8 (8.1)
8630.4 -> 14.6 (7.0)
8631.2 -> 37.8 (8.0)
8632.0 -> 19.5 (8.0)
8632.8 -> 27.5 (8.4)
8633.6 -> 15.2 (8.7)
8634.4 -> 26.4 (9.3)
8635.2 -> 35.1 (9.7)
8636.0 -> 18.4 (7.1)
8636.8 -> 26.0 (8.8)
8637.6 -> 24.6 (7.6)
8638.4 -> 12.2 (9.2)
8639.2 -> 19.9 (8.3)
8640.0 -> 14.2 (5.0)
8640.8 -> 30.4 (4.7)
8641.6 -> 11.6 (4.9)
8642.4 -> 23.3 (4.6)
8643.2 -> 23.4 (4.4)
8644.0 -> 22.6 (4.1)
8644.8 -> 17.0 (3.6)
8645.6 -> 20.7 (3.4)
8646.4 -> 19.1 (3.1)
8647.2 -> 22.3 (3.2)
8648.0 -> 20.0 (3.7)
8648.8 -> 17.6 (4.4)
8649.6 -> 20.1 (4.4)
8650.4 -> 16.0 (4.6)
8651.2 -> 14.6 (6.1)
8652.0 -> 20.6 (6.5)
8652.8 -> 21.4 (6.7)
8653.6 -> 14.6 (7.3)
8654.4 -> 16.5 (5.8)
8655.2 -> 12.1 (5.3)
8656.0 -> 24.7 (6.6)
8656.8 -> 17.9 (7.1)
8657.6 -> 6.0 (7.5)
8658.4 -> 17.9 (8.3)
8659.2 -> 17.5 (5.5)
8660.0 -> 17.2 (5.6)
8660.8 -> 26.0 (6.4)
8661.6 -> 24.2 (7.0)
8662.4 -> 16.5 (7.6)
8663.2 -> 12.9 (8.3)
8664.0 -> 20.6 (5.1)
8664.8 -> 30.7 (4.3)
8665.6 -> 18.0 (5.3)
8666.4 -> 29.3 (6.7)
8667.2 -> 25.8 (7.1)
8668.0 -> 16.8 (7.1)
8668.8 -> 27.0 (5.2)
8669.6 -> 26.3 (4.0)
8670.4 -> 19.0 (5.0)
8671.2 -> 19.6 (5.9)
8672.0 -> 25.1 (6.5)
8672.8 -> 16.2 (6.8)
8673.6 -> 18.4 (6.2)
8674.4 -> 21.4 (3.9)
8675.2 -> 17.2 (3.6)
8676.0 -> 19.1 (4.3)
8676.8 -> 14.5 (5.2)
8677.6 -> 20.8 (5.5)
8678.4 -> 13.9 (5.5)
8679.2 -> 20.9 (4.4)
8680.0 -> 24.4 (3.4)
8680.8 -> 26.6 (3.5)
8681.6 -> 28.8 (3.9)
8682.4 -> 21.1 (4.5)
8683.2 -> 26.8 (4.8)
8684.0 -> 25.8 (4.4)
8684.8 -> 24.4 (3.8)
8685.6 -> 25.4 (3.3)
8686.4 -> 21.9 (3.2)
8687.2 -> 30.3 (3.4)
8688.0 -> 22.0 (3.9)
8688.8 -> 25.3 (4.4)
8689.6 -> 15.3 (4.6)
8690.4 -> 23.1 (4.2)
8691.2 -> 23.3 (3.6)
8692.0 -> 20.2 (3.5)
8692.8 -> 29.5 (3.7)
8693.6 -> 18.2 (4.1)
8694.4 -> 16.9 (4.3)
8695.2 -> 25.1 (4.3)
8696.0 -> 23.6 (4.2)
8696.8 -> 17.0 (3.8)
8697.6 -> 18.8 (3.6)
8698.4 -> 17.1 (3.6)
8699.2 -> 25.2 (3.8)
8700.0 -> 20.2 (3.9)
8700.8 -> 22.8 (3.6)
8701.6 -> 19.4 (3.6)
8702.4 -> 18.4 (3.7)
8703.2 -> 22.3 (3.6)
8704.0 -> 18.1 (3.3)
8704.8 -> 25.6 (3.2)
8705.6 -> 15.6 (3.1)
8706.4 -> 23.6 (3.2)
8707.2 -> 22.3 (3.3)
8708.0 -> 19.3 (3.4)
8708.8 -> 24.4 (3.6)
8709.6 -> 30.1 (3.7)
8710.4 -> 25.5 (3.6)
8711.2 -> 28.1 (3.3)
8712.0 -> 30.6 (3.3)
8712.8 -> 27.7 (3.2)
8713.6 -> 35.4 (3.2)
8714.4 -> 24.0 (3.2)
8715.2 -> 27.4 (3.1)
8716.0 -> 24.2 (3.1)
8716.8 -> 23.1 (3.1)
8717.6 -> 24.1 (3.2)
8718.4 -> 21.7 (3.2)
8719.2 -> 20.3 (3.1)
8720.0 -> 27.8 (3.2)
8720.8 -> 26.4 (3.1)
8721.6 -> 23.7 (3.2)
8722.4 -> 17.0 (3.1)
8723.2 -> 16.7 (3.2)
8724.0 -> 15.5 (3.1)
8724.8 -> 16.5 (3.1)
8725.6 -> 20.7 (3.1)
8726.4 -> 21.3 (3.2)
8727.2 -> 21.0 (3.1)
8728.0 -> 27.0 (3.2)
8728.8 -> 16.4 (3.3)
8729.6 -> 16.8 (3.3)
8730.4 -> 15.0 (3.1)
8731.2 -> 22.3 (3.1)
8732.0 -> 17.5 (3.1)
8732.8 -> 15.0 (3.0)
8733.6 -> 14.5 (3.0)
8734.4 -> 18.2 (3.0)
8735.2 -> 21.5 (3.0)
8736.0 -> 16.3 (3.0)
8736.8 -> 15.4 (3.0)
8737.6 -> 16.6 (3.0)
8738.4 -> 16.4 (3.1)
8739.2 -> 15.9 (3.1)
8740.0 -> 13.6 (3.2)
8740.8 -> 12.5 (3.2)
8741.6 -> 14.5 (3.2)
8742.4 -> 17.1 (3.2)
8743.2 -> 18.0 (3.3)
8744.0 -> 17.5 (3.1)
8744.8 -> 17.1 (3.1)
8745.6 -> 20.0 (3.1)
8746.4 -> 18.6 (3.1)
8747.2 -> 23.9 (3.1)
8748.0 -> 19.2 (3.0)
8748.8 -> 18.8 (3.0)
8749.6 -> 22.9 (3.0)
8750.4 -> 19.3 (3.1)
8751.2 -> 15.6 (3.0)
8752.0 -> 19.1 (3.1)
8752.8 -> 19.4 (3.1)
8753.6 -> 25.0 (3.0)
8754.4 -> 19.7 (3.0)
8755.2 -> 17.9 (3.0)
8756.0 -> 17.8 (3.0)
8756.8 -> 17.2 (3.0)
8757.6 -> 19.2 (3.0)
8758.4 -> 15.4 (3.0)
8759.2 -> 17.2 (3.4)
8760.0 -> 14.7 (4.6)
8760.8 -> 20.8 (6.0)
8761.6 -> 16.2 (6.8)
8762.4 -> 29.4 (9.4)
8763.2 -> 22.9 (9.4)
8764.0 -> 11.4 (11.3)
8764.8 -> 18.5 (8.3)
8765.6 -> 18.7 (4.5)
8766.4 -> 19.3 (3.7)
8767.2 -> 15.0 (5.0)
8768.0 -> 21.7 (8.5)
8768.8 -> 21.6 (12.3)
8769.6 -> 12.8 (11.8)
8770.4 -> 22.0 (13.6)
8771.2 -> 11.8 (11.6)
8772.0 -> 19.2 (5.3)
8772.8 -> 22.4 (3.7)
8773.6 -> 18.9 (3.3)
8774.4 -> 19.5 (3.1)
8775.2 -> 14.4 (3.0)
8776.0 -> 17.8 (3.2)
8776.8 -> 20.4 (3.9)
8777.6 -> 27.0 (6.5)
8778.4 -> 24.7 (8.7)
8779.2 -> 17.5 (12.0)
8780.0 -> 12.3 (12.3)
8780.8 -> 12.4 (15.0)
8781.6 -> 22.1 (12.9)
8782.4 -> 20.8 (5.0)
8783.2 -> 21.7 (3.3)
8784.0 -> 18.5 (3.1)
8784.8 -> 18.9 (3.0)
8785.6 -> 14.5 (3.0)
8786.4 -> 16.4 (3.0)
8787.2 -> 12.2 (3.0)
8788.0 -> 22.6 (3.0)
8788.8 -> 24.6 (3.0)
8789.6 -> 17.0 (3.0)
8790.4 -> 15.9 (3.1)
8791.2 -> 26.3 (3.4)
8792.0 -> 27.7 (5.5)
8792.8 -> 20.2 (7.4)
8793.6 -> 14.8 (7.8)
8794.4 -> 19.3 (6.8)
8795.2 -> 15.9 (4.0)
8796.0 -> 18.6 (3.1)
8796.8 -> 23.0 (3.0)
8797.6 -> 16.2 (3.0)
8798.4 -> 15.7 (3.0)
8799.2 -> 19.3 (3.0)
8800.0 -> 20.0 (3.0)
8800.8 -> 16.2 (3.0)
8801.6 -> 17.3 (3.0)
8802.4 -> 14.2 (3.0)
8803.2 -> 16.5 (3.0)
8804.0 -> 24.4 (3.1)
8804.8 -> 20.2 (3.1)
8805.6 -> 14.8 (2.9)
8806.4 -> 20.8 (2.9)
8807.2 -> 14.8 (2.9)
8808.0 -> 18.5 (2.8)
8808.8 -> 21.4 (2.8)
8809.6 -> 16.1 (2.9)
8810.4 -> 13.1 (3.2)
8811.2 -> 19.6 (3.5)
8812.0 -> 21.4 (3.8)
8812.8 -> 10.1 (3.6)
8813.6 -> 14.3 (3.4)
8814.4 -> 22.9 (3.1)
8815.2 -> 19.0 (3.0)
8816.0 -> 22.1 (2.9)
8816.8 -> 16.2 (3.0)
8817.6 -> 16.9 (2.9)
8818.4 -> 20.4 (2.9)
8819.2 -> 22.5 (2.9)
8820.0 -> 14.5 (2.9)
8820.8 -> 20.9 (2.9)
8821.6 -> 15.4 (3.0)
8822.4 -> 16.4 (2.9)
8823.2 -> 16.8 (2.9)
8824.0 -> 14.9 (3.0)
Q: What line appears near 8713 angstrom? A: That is [N II] 6583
